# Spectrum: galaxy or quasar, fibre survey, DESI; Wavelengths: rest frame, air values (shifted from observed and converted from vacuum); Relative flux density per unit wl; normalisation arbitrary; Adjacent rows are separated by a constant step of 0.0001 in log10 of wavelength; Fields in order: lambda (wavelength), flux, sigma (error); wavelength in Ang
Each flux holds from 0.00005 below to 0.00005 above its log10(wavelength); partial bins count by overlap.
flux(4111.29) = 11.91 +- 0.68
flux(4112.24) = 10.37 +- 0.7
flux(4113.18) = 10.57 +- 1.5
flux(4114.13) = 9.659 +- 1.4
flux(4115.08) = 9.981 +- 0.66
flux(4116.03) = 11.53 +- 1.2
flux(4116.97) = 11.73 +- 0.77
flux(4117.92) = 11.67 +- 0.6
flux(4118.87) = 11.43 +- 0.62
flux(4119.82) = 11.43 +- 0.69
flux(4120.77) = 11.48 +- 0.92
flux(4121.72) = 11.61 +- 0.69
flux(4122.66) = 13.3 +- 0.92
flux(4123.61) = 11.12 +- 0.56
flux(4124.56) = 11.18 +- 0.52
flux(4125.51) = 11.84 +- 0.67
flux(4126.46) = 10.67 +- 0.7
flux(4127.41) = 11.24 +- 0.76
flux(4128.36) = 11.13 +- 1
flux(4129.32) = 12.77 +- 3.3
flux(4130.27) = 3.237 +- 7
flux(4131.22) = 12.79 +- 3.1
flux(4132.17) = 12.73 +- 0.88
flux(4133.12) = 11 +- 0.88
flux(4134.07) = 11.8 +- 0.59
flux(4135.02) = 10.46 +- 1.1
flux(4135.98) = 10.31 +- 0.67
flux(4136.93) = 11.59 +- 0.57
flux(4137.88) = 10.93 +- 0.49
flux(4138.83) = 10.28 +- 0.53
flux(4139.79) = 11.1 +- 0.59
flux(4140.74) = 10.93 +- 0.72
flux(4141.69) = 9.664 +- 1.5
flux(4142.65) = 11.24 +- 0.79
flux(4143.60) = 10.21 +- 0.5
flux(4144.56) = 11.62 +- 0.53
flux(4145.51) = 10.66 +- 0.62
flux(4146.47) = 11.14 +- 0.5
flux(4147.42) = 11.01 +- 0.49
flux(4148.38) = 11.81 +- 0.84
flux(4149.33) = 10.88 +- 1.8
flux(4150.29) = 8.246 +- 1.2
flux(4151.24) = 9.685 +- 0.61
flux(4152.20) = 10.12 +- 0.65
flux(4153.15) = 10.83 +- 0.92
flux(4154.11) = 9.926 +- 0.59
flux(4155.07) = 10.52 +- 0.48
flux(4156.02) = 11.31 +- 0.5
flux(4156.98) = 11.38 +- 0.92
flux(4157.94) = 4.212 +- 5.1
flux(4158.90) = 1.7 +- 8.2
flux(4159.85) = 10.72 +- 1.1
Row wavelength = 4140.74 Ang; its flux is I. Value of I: 10.93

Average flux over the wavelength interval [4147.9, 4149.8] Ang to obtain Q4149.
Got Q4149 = 11.4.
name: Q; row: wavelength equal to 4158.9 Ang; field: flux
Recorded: 1.7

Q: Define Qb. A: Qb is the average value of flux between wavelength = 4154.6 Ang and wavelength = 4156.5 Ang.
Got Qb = 10.9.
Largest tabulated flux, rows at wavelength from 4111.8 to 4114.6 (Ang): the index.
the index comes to 10.57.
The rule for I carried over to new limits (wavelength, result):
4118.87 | 11.43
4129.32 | 12.77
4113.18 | 10.57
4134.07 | 11.8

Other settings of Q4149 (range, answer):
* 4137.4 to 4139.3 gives 10.6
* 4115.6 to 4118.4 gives 11.7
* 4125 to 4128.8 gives 11.2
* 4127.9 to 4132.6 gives 10.5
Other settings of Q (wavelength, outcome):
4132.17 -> 12.73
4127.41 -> 11.24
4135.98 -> 10.31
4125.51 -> 11.84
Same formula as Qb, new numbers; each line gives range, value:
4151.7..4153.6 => 10.5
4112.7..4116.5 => 10.4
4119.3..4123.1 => 12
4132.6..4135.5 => 11.1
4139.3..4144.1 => 10.6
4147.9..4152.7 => 10.2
